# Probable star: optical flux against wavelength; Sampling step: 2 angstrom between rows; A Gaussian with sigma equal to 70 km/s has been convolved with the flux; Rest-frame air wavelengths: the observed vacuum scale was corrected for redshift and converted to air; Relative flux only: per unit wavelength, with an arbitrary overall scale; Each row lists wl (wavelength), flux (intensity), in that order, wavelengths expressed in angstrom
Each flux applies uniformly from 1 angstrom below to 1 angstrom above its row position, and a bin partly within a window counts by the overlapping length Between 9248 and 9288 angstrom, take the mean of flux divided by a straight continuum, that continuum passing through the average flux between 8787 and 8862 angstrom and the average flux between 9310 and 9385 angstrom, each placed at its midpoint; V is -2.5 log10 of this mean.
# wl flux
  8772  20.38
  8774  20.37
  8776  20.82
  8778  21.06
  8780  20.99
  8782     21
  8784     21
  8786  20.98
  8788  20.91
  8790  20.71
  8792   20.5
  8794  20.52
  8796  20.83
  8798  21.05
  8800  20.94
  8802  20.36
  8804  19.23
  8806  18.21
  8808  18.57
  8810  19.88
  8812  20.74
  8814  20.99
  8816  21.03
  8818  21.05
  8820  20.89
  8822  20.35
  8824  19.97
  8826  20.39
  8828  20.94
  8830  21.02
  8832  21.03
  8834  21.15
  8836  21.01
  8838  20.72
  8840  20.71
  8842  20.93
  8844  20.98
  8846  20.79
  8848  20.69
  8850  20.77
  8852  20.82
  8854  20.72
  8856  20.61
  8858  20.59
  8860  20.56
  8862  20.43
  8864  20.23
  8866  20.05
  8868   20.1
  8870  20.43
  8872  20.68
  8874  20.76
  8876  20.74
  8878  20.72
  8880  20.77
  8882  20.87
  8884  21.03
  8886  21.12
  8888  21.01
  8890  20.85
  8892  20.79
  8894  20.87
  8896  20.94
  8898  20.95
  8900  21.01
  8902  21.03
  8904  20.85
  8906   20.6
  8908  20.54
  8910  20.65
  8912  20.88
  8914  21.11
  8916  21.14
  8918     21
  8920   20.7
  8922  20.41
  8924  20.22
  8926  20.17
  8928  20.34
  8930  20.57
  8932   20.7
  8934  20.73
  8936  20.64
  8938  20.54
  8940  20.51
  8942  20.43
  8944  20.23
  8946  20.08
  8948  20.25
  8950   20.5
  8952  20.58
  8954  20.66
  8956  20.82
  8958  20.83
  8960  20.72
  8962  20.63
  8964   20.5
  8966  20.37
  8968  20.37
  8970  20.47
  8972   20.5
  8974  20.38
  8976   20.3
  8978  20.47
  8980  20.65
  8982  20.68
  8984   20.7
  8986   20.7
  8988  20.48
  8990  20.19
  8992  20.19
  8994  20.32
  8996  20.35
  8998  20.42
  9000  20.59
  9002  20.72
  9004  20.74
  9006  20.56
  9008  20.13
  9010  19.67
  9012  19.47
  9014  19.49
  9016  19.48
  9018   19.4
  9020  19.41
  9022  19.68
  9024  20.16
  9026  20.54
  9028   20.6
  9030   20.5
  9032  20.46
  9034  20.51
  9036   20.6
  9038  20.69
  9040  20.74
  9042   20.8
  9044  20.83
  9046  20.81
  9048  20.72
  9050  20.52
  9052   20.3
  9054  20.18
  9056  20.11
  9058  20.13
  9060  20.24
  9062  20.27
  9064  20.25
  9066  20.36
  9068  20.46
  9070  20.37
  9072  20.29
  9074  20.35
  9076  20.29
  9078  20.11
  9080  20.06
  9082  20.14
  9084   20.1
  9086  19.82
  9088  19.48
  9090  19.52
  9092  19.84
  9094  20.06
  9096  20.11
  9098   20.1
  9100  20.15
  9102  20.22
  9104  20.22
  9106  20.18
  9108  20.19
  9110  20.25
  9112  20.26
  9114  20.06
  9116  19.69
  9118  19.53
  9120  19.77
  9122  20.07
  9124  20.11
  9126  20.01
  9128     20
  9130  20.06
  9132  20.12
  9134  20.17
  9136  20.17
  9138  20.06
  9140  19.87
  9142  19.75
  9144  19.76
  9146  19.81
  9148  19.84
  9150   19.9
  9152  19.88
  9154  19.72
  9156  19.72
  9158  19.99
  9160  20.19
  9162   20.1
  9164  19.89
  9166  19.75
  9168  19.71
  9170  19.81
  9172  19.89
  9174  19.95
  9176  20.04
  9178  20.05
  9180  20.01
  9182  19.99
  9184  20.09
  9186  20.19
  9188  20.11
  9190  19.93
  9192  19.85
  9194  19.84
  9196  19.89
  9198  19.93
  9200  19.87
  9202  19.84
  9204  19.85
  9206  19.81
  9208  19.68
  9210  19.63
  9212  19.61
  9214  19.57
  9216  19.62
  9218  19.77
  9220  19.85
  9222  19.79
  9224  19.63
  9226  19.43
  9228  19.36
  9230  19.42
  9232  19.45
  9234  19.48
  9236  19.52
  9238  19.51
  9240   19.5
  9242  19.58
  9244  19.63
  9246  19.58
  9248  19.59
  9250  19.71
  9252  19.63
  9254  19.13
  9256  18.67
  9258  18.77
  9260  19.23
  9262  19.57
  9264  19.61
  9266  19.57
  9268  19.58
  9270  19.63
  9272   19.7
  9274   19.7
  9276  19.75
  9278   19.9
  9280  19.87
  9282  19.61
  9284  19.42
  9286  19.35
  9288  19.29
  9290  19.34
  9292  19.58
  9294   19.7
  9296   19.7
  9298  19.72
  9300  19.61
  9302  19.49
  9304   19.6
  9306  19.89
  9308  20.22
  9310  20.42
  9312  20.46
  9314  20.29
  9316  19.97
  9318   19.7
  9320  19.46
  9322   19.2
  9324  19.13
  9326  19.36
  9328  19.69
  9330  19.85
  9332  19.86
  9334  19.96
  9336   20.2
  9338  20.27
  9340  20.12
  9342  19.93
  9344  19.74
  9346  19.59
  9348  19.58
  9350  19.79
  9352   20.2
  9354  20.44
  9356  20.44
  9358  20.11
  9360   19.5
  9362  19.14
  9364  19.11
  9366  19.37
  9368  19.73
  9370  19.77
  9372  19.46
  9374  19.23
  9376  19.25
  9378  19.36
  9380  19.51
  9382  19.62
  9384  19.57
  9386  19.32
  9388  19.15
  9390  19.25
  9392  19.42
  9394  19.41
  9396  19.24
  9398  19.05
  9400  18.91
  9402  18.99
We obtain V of 0.021 mag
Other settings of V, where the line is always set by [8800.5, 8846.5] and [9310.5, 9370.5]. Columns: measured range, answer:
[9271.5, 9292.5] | 0.02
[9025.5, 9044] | -0.02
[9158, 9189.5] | 0.00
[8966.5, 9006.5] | -0.01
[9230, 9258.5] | 0.03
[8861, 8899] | -0.02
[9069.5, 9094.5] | 0.01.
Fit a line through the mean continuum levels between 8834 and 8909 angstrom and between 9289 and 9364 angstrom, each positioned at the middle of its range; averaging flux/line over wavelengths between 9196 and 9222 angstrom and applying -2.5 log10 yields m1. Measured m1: 0.02 mag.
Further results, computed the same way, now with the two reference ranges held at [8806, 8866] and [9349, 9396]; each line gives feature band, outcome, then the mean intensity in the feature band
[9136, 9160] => 0.01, 19.9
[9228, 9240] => 0.02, 19.5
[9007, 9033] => 0.02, 19.9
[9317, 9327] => 0.02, 19.4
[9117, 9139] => 0.00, 20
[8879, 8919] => -0.02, 20.9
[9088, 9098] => 0.01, 19.9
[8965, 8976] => 0.00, 20.4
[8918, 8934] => 0.00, 20.5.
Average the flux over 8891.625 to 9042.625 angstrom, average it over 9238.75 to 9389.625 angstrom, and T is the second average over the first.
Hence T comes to 0.96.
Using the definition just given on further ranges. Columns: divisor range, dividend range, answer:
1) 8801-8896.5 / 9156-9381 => 0.96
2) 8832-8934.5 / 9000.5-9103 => 0.97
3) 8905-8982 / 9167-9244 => 0.96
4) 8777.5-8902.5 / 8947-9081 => 0.99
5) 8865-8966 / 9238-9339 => 0.95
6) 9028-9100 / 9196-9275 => 0.96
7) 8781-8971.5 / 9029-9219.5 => 0.97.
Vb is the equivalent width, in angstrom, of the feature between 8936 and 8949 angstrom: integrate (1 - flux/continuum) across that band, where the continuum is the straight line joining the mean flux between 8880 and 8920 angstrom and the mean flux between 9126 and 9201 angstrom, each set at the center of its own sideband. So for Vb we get 0.24 angstrom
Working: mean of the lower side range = 20.9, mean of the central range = 20.4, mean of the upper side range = 19.9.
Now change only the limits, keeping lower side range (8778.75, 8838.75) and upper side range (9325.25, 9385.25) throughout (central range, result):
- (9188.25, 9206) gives 0.1 angstrom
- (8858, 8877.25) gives 0.0 angstrom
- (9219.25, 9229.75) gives 0.2 angstrom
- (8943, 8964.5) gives -0.2 angstrom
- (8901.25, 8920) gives -0.4 angstrom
